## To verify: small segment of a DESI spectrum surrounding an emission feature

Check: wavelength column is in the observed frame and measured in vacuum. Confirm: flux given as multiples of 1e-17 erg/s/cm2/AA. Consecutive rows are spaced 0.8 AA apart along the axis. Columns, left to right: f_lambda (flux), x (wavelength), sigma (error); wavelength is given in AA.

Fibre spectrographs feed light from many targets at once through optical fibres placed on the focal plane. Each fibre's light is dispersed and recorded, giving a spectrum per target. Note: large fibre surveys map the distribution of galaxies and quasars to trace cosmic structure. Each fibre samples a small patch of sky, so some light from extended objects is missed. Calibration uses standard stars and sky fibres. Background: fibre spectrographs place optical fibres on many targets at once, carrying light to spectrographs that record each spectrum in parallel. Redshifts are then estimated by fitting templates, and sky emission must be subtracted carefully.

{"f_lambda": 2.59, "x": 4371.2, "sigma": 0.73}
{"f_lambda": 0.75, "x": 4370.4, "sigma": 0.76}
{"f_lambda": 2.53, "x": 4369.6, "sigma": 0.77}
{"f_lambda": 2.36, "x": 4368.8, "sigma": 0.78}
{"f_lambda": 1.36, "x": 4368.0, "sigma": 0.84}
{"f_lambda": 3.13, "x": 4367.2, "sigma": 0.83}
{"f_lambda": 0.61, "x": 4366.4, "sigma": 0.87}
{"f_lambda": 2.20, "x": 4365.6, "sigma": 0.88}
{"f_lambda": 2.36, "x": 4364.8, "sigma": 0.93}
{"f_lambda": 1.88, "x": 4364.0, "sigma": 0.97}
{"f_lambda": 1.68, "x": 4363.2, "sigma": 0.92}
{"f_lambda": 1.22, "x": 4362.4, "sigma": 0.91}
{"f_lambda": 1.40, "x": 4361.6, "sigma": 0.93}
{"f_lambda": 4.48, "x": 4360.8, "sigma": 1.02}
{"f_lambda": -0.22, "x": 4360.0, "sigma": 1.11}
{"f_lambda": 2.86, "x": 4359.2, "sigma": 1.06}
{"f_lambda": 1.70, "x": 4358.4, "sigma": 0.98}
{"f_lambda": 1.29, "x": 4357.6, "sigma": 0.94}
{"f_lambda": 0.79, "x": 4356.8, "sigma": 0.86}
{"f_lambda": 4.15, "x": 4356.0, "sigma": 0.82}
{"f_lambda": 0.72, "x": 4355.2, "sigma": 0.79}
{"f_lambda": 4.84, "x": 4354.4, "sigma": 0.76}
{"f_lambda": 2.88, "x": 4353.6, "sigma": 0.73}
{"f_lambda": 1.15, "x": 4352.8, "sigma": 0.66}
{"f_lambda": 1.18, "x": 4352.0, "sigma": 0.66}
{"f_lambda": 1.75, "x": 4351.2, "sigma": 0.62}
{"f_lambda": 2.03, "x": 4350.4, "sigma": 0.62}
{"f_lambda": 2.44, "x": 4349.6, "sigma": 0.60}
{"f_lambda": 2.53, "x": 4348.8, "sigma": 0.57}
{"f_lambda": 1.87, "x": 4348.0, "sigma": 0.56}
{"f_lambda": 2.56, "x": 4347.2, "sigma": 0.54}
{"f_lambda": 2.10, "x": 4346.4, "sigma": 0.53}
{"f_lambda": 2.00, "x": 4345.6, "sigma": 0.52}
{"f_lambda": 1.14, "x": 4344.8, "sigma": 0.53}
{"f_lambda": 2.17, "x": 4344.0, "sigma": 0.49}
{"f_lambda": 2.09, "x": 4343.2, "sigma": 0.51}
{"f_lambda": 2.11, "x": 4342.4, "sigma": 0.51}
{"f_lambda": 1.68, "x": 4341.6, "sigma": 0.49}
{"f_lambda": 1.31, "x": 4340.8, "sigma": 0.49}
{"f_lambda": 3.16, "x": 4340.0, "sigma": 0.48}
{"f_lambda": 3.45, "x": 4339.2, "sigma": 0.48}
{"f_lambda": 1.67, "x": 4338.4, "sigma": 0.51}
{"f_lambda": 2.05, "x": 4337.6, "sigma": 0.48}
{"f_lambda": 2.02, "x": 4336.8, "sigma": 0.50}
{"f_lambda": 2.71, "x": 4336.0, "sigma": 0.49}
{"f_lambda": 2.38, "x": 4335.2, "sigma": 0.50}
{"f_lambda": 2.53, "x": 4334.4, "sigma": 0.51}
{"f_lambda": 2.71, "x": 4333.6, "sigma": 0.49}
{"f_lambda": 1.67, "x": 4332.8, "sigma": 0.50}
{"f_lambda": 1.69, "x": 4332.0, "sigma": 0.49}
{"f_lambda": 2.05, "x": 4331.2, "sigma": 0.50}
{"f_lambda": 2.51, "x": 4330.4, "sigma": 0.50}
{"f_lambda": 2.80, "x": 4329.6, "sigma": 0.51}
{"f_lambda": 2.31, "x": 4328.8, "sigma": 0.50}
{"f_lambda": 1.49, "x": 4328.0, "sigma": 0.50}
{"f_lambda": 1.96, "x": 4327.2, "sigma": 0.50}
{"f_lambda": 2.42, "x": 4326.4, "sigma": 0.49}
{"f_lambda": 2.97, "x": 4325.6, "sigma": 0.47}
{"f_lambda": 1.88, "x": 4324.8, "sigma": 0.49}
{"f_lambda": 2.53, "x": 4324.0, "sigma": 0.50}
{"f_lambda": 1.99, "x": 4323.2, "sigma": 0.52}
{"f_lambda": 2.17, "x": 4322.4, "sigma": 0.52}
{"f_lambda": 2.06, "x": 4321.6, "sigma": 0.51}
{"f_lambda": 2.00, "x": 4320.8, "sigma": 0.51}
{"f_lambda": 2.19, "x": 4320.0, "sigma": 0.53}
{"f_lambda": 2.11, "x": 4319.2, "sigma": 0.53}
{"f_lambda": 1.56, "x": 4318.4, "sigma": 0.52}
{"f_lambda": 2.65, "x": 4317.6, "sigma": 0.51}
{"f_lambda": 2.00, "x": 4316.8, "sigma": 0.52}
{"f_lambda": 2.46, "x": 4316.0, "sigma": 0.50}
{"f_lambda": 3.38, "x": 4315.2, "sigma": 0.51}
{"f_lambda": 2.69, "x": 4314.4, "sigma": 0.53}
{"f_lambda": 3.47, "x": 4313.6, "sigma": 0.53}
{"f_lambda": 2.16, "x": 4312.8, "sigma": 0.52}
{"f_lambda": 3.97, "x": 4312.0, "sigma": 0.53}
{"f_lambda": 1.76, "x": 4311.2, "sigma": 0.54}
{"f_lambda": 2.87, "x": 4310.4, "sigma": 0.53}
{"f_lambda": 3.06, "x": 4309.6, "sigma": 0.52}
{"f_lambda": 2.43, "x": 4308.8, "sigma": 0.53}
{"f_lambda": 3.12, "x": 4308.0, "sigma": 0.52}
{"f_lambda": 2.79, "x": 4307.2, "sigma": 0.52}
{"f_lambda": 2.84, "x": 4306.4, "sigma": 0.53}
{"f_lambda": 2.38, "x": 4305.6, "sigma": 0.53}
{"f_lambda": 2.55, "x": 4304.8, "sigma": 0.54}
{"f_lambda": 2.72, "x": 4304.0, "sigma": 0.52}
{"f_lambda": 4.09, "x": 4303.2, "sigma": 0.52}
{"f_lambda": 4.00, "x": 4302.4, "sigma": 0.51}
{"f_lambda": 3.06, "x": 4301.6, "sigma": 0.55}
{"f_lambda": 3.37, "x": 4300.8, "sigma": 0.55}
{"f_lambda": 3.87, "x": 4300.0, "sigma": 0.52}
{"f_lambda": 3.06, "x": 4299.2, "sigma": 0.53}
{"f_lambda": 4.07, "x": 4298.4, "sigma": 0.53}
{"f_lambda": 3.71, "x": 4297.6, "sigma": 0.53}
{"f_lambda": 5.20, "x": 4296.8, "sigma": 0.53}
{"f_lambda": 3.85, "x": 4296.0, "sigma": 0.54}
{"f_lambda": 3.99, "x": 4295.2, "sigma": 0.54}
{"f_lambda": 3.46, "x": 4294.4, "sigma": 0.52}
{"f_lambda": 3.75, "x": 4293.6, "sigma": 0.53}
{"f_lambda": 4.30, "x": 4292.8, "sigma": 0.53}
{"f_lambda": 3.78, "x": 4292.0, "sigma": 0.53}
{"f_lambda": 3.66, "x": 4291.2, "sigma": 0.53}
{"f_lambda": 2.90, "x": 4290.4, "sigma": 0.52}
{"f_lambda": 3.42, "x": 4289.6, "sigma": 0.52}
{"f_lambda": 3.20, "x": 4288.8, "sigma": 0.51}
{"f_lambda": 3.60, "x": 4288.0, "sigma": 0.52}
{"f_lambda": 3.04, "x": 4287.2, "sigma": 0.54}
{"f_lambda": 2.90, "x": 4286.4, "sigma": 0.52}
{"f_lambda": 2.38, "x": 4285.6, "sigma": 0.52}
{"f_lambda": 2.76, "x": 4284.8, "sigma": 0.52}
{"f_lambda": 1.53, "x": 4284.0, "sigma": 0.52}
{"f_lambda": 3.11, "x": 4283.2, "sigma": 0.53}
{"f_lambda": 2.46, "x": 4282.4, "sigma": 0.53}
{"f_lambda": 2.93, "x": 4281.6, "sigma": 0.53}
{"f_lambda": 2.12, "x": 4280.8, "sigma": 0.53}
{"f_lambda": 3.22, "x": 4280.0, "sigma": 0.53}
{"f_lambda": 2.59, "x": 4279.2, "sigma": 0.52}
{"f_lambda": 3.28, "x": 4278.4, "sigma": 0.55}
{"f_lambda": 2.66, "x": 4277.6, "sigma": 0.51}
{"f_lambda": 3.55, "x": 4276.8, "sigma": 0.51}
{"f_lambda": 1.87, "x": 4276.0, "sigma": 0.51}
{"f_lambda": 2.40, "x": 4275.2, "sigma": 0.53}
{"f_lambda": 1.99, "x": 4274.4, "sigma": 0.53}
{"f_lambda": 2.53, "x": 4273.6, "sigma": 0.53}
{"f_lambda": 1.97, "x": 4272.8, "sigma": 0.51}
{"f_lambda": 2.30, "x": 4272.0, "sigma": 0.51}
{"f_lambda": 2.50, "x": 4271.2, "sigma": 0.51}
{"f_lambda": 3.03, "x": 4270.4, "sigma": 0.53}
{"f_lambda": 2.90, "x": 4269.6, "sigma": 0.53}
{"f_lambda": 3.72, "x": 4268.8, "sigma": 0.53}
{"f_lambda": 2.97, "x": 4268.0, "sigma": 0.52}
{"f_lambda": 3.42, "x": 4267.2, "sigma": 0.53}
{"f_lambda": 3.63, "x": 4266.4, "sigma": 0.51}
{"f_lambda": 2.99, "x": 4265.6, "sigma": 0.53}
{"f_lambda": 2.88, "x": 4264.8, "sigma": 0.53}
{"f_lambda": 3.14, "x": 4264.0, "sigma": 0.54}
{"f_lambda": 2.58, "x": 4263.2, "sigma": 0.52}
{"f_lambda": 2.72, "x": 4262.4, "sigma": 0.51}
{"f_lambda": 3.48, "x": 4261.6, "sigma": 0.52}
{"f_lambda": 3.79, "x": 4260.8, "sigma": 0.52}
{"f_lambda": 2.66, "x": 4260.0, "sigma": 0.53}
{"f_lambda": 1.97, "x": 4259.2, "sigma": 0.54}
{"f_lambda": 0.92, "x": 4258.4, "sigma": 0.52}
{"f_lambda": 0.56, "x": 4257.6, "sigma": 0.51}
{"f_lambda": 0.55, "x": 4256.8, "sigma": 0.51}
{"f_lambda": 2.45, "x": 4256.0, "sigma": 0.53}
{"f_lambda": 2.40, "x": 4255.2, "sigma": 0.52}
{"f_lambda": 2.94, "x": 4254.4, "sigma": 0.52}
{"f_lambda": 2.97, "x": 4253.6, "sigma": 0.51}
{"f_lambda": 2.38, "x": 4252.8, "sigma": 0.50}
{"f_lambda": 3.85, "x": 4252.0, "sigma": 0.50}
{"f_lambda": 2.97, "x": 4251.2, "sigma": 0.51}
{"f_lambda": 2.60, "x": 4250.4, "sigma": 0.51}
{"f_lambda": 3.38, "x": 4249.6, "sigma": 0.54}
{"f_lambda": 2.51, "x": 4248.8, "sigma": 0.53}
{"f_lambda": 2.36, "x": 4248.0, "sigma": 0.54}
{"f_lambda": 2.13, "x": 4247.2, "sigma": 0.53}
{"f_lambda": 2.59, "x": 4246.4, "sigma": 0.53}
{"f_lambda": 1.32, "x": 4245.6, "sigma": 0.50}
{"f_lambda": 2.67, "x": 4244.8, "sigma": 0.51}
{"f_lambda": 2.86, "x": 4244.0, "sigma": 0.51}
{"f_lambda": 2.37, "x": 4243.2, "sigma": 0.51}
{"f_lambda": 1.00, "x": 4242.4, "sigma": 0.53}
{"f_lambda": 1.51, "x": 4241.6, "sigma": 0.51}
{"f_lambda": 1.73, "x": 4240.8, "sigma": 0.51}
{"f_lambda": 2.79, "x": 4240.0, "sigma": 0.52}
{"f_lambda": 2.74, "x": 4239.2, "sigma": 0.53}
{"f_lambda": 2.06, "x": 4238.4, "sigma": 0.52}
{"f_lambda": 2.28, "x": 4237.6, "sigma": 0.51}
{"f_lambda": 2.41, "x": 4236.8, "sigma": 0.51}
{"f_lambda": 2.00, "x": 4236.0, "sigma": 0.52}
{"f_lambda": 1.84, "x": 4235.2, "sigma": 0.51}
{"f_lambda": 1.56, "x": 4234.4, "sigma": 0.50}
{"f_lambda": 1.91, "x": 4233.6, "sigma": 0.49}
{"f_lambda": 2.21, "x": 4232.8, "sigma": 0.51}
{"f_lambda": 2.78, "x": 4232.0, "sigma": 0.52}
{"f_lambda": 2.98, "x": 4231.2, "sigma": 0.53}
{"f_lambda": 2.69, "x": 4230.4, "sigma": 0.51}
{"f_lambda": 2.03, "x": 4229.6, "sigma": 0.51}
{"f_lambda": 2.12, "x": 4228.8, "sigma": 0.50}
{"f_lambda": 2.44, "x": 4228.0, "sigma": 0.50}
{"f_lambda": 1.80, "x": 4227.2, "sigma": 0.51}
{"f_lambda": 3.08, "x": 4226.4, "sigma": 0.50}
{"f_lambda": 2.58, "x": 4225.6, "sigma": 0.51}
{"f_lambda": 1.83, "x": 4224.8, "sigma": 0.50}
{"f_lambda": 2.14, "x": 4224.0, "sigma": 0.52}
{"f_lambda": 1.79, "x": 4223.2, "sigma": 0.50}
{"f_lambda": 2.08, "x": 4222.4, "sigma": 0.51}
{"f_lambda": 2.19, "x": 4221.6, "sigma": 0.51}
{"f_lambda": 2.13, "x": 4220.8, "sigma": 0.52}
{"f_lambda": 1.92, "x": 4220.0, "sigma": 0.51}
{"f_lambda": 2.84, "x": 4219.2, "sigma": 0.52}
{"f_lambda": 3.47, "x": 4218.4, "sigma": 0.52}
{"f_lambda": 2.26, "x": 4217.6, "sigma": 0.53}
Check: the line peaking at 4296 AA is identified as C III] 1909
